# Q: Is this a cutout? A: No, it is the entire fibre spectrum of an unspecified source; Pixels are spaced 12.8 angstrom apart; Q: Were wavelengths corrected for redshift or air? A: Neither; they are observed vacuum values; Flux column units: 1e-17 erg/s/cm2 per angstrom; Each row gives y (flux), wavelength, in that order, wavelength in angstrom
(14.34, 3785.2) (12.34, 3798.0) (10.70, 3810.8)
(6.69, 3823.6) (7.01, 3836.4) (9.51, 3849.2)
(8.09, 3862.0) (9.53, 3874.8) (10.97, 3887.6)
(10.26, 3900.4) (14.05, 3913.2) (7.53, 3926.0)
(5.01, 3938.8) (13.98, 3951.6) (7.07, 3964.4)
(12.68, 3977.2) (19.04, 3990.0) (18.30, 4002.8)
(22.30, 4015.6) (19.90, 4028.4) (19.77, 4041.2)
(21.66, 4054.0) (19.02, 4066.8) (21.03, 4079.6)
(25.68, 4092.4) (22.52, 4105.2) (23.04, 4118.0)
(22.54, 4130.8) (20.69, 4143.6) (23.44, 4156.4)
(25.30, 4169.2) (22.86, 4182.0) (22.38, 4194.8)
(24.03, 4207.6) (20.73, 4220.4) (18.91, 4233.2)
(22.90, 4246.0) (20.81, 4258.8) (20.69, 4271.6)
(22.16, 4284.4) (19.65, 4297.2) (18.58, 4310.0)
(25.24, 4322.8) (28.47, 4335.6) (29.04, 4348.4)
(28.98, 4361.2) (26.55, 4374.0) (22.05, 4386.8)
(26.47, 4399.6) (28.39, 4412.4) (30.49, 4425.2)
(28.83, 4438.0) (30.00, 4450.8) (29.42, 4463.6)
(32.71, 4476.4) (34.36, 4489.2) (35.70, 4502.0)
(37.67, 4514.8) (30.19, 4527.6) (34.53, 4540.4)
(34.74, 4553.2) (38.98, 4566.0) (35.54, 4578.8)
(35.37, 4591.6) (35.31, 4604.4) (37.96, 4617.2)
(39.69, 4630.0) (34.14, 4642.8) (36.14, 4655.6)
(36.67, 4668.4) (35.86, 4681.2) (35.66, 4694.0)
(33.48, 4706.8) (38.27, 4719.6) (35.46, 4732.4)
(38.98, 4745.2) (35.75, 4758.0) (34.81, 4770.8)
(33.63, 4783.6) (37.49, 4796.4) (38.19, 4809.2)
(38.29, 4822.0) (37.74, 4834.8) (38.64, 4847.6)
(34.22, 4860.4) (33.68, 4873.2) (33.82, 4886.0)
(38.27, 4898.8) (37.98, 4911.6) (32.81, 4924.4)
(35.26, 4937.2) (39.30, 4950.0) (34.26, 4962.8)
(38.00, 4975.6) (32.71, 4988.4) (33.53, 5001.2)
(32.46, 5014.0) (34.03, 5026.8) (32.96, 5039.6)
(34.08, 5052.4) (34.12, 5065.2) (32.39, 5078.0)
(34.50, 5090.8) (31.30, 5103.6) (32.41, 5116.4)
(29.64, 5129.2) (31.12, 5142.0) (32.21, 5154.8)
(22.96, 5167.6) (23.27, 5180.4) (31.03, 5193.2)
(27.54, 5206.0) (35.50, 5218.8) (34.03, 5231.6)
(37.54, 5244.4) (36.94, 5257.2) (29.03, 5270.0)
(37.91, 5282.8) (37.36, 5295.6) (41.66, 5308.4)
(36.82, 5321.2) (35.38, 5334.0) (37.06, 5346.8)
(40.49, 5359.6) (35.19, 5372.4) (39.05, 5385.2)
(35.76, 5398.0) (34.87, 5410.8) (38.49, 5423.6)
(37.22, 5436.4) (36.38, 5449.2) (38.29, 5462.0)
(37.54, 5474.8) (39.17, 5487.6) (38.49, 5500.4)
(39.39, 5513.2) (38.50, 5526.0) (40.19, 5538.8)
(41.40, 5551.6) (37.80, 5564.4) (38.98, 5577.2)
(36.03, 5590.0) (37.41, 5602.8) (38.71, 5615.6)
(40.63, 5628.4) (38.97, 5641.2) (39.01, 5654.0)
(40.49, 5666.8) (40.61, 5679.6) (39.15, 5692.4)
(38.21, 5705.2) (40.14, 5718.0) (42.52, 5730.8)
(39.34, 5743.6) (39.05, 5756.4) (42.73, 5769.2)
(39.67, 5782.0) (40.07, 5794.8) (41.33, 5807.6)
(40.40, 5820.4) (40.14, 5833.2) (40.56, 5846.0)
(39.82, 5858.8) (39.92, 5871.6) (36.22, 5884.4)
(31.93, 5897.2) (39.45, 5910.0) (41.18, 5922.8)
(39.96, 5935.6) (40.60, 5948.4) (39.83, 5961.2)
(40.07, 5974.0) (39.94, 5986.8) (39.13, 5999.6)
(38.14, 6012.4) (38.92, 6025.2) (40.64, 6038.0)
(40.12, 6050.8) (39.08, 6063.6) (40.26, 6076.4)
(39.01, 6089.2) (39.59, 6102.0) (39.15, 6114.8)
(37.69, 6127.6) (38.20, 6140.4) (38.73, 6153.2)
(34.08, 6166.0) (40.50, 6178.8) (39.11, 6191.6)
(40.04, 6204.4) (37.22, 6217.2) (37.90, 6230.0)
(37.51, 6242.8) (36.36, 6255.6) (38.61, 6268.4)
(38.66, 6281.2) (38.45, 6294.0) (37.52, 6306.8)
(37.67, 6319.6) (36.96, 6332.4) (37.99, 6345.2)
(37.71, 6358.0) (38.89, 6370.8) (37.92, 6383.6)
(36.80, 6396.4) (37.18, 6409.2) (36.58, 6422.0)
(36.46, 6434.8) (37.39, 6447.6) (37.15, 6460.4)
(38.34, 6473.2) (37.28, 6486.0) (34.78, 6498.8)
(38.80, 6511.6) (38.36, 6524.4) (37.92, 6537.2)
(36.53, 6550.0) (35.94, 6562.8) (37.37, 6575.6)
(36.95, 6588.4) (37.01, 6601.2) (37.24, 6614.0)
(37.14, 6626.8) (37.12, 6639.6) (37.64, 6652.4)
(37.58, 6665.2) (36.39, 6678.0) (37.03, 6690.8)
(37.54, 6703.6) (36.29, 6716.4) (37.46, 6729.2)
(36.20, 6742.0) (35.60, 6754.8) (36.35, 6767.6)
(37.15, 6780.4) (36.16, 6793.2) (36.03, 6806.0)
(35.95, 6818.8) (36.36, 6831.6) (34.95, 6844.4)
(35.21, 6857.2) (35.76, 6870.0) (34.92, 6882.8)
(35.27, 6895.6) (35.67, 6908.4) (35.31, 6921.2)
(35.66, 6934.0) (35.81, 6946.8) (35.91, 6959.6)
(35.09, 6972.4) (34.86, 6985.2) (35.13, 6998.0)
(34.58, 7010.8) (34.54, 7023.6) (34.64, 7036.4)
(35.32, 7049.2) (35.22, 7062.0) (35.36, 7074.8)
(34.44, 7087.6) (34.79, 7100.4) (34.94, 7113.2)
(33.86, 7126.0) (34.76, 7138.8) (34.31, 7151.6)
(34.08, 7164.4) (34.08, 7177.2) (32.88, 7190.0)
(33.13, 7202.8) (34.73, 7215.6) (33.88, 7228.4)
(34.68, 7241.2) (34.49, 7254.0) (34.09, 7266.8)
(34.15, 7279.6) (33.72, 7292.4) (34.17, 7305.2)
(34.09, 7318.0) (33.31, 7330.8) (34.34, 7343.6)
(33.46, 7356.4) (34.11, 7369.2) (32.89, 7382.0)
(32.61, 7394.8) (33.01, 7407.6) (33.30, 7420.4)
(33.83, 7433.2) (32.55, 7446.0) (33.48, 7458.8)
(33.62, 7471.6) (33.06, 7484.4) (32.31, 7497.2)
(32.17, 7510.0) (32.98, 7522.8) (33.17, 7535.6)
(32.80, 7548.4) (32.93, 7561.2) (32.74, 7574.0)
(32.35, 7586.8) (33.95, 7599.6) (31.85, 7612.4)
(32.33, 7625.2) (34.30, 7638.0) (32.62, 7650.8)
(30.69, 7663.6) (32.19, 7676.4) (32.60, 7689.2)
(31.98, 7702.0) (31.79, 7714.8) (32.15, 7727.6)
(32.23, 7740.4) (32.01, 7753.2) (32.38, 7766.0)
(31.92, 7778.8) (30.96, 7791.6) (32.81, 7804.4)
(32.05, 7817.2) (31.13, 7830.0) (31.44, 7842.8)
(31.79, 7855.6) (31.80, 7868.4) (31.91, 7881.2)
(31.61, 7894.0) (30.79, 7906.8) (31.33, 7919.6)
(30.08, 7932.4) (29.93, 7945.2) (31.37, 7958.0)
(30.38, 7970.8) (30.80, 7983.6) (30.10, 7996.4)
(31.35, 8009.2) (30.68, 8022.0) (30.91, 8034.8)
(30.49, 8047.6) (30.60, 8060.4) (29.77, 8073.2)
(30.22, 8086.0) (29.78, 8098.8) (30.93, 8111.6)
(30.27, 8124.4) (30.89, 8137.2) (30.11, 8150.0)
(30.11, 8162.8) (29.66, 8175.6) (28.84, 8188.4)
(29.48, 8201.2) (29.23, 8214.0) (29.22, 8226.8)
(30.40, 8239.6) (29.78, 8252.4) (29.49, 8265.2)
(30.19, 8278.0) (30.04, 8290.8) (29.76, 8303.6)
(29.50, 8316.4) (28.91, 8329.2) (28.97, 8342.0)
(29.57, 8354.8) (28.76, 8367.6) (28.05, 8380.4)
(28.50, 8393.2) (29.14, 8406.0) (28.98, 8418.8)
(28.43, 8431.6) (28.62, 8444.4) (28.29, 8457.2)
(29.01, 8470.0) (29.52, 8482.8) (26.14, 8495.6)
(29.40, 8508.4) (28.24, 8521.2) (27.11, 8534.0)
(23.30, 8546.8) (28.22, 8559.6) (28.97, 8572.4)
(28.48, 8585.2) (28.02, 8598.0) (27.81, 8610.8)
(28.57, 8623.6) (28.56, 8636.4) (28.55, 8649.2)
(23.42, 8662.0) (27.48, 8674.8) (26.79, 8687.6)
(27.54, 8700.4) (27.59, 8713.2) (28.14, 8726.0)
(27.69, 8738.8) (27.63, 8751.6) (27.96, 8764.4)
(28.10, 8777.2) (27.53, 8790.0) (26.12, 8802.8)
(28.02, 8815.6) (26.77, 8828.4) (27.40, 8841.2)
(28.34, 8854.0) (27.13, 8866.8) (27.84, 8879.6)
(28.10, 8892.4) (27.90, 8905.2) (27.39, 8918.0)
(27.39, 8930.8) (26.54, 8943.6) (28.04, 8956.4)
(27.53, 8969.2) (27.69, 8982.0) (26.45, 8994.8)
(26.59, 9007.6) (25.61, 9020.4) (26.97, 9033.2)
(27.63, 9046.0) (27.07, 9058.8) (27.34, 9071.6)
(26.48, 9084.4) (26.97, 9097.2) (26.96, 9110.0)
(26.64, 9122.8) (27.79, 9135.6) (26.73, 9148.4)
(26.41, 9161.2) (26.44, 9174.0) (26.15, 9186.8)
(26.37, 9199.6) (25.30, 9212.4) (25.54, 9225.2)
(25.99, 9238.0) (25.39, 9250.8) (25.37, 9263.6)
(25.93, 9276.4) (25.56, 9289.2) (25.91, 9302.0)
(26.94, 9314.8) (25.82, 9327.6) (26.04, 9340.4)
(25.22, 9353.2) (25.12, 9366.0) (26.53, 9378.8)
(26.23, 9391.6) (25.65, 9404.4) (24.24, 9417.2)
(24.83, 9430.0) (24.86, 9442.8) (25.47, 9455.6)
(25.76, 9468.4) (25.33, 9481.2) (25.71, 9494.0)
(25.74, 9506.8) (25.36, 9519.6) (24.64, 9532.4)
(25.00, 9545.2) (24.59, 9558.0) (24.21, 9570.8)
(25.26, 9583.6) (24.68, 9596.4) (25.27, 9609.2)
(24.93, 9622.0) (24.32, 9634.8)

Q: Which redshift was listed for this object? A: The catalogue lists 0.00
